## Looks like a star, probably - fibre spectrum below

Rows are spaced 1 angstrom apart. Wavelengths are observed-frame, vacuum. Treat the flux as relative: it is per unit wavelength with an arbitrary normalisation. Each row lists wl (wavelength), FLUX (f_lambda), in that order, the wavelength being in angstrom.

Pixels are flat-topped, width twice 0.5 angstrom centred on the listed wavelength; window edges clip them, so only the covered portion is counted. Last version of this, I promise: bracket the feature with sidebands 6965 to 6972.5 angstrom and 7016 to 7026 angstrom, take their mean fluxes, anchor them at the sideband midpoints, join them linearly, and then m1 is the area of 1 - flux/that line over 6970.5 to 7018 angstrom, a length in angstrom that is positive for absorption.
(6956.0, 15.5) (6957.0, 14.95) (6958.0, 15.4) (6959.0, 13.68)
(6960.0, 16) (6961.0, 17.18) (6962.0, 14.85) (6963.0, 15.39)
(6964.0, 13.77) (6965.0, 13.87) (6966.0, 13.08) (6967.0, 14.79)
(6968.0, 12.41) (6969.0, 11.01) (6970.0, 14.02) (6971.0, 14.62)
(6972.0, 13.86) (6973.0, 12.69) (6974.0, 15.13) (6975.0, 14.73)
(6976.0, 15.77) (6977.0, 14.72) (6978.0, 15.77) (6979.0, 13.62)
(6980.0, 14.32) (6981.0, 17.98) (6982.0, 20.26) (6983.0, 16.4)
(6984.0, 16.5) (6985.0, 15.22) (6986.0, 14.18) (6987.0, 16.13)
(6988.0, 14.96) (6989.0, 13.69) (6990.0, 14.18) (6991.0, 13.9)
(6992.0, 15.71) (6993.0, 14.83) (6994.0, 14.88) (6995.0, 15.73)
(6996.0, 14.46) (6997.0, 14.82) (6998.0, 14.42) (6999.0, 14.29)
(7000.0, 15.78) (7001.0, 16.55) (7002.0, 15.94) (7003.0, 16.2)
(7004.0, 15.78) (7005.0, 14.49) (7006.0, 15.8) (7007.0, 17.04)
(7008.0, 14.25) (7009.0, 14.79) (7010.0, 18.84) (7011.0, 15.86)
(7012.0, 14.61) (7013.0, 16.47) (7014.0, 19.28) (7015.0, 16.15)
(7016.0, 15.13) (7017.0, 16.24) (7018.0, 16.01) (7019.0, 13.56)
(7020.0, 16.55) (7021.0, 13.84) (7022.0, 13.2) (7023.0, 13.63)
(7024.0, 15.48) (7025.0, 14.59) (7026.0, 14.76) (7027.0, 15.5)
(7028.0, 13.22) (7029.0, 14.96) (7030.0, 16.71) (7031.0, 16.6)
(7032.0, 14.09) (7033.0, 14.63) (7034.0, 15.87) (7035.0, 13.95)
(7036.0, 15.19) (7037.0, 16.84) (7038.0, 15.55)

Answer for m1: -4.62 angstrom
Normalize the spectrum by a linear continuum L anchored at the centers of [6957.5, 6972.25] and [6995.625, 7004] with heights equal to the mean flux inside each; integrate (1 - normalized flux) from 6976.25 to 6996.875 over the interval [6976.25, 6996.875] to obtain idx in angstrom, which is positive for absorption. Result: -0.6 angstrom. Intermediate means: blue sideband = 14.3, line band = 15.4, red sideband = 15.3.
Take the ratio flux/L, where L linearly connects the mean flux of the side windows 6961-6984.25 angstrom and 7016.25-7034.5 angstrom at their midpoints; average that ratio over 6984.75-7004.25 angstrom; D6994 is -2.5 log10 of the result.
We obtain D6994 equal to -0.01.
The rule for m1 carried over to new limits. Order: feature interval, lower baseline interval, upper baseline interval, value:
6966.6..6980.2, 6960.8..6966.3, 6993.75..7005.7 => 0.6 angstrom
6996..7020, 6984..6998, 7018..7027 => -1.7 angstrom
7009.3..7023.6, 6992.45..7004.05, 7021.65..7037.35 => -0.5 angstrom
